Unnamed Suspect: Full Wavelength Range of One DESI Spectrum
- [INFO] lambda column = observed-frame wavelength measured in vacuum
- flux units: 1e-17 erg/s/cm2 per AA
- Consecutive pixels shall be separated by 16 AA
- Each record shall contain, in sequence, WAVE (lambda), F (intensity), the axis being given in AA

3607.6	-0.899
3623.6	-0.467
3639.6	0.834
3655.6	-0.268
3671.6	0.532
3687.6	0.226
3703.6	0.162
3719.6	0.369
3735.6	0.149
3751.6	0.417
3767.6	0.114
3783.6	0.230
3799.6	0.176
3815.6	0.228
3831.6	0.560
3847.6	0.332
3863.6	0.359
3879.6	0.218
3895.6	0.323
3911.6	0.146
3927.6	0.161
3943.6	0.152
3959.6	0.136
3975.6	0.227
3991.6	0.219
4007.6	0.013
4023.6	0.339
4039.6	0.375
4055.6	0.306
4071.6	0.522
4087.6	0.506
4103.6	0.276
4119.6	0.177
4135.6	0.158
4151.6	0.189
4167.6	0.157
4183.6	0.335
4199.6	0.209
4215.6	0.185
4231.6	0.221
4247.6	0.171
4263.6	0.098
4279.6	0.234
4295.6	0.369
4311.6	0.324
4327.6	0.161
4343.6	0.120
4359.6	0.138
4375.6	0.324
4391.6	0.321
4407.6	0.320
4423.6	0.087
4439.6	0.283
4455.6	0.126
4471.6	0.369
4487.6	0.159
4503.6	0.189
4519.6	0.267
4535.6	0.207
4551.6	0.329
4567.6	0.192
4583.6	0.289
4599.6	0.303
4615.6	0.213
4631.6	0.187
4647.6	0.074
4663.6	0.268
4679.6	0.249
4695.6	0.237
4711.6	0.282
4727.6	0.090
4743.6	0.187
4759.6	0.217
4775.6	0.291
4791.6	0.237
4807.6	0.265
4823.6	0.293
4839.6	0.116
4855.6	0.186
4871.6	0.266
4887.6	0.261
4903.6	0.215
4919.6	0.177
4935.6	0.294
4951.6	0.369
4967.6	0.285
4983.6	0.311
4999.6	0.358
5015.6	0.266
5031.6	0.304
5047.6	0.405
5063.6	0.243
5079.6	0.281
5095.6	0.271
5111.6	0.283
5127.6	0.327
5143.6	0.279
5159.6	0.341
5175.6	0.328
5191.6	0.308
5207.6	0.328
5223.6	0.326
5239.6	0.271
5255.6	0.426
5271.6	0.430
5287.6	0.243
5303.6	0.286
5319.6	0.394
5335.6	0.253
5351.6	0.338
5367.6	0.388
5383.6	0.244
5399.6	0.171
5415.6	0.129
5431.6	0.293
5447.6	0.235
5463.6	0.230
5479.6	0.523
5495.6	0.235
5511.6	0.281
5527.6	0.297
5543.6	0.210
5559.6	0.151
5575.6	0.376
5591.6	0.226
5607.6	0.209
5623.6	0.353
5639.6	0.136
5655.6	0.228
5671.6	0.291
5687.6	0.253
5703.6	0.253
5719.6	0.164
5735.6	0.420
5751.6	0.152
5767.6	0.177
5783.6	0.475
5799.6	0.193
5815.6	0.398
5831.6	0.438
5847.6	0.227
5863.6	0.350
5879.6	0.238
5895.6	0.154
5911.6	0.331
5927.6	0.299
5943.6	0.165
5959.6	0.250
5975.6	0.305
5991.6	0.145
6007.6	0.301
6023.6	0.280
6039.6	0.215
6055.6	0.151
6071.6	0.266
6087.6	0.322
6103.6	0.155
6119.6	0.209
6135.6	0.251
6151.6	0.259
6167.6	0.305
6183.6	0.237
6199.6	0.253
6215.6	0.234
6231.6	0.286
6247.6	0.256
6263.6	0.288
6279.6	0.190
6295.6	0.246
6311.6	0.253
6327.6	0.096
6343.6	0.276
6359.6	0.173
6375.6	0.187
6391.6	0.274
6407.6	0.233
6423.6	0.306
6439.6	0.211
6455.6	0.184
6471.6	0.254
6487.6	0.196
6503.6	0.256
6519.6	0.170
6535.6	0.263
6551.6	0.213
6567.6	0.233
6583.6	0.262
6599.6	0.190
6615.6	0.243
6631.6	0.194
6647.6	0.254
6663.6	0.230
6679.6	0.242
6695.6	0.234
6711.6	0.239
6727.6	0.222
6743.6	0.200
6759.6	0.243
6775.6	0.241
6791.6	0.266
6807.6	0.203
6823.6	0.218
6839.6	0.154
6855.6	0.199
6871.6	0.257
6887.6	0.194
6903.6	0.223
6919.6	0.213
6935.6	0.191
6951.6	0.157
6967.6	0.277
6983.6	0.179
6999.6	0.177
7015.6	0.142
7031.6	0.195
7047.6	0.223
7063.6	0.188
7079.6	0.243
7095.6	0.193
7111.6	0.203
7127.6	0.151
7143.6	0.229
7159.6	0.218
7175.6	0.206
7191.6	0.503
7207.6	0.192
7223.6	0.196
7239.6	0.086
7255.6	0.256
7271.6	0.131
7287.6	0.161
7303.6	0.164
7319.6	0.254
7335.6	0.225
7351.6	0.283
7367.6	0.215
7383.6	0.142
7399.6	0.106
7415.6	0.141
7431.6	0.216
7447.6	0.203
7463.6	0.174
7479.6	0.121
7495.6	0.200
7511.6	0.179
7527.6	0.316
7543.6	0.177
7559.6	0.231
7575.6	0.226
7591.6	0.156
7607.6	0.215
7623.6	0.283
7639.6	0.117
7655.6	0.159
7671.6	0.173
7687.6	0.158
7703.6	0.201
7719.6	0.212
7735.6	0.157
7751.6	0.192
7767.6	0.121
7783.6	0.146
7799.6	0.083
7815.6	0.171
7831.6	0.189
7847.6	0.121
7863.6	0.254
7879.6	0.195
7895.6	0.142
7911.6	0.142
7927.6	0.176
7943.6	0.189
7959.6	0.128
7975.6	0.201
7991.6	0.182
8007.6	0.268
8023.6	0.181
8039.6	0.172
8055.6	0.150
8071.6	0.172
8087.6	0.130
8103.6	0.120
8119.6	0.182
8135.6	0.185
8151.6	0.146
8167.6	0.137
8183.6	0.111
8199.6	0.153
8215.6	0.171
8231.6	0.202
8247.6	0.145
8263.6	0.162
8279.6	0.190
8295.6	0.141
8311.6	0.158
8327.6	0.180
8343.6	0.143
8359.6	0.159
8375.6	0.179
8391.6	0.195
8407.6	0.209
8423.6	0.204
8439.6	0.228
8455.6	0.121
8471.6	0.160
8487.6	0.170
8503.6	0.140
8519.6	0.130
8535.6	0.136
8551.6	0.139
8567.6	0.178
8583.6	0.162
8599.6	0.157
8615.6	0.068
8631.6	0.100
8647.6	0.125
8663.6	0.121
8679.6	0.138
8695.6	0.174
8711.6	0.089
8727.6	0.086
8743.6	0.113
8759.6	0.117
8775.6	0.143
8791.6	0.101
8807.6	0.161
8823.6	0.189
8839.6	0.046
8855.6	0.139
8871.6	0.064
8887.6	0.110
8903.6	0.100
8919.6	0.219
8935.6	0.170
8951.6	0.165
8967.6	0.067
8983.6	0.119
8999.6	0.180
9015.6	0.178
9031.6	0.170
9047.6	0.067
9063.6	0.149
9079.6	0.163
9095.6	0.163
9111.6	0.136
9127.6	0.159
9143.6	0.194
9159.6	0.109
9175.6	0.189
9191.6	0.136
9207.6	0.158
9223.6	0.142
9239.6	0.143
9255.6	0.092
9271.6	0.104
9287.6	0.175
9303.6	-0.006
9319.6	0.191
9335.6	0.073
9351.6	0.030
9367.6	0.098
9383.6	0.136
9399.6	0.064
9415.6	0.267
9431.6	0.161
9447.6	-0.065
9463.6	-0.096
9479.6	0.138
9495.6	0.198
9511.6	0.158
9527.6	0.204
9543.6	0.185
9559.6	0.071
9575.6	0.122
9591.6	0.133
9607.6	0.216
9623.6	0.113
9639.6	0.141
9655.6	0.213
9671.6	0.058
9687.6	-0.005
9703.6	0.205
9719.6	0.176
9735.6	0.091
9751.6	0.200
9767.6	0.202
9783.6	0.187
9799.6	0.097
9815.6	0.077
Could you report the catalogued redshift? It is 0.094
